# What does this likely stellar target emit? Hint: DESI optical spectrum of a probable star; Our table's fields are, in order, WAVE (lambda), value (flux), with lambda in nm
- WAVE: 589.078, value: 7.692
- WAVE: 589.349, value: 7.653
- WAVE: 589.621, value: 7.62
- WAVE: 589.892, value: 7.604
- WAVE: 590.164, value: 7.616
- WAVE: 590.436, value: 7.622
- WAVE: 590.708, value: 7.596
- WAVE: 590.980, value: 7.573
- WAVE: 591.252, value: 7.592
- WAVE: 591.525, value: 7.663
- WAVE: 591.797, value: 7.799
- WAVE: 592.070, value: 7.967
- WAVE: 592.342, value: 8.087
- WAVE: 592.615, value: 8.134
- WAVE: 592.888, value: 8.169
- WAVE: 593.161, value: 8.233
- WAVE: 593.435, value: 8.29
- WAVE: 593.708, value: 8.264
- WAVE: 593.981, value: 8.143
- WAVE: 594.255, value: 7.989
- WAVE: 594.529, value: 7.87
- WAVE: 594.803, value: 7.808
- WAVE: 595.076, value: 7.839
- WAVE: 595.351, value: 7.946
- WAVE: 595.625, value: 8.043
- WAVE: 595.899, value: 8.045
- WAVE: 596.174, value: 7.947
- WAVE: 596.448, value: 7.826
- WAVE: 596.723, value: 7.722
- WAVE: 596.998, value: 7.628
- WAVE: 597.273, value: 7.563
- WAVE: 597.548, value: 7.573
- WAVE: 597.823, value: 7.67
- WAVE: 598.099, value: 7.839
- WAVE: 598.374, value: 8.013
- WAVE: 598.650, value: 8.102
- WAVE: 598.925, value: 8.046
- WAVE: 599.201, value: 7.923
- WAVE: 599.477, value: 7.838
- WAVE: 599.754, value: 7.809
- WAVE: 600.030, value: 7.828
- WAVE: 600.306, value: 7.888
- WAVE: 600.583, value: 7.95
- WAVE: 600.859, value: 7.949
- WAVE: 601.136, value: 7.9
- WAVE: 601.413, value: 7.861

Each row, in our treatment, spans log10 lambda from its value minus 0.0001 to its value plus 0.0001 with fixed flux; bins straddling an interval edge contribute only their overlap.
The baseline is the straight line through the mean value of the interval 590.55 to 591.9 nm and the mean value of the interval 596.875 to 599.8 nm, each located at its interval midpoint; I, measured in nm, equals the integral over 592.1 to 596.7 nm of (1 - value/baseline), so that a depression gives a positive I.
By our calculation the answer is -0.185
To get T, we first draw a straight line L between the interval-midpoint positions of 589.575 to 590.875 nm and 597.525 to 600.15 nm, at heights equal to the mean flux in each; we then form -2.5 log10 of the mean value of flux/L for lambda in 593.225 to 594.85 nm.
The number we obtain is -0.05 mag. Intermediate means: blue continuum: 7.61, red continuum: 7.88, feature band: 8.08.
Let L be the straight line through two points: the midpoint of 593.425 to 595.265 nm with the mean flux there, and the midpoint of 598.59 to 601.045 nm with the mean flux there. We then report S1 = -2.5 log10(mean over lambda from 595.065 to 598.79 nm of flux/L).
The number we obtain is 0.02 mag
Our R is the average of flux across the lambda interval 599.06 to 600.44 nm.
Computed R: 7.86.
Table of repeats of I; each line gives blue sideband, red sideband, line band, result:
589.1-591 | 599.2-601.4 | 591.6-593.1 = -0.07 nm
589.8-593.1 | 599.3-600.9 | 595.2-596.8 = -0.02 nm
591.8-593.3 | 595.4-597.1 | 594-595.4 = 0.01 nm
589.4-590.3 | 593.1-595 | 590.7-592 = 0.02 nm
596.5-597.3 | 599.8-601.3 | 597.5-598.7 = -0.02 nm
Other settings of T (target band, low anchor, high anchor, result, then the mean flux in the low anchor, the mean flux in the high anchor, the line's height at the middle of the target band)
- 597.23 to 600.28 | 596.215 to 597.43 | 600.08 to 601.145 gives 0.00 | 7.71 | 7.92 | 7.81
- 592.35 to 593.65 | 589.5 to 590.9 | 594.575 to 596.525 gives -0.06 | 7.61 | 7.93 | 7.78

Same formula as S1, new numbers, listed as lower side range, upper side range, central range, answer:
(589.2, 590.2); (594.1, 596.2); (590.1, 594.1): -0.022 mag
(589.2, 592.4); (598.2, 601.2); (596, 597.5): 0.016 mag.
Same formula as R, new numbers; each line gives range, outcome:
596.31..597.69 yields 7.67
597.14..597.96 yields 7.61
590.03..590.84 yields 7.61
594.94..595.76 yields 7.94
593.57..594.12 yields 8.21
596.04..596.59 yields 7.89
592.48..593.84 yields 8.22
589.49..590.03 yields 7.62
